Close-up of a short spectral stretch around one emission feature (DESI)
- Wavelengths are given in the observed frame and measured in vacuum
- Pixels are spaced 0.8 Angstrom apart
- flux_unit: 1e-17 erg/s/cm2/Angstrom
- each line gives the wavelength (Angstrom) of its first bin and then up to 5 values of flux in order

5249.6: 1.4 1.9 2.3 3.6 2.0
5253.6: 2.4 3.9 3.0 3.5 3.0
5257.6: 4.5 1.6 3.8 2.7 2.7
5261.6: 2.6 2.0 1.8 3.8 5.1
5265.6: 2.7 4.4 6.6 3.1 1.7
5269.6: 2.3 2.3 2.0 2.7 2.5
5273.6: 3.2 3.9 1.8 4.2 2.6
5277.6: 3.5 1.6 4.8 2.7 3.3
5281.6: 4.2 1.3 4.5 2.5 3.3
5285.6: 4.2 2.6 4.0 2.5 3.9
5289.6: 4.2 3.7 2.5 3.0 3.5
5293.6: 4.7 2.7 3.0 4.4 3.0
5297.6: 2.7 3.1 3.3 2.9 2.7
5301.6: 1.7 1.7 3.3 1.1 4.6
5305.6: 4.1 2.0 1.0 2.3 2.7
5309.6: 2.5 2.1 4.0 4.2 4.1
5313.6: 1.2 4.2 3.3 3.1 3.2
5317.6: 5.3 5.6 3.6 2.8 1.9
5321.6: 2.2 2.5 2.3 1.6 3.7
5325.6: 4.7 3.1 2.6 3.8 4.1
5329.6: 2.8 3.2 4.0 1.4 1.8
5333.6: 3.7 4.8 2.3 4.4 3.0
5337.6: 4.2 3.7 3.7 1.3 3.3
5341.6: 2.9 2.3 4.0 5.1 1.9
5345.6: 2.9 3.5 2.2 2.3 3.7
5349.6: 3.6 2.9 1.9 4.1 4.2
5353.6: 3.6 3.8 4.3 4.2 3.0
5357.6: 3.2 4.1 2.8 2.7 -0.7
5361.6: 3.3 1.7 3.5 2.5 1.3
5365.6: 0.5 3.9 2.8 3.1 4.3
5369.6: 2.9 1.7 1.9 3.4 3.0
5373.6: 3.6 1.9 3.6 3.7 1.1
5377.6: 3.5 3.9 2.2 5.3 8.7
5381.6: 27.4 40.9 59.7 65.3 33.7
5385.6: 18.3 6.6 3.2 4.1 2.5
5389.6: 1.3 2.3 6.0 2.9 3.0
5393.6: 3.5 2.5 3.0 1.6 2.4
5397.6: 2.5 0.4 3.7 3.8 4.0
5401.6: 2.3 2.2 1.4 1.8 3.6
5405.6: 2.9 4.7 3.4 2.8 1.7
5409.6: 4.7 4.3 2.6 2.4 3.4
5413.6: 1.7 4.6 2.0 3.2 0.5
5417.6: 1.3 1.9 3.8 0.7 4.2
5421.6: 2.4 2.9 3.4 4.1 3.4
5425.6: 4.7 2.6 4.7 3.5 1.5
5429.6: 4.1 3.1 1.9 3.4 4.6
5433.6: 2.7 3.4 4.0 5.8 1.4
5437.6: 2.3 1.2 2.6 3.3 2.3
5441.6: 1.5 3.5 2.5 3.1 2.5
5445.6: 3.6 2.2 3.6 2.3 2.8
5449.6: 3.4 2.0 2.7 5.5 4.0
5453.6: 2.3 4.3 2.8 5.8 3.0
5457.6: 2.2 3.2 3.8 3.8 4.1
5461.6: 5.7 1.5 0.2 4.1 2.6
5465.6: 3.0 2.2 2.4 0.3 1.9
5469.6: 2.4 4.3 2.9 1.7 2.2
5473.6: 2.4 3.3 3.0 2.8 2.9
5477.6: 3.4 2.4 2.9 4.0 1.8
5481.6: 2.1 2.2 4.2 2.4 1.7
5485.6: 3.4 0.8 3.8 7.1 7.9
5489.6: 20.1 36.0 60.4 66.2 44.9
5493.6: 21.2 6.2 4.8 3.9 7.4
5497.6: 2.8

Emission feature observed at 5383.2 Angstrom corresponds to H-beta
